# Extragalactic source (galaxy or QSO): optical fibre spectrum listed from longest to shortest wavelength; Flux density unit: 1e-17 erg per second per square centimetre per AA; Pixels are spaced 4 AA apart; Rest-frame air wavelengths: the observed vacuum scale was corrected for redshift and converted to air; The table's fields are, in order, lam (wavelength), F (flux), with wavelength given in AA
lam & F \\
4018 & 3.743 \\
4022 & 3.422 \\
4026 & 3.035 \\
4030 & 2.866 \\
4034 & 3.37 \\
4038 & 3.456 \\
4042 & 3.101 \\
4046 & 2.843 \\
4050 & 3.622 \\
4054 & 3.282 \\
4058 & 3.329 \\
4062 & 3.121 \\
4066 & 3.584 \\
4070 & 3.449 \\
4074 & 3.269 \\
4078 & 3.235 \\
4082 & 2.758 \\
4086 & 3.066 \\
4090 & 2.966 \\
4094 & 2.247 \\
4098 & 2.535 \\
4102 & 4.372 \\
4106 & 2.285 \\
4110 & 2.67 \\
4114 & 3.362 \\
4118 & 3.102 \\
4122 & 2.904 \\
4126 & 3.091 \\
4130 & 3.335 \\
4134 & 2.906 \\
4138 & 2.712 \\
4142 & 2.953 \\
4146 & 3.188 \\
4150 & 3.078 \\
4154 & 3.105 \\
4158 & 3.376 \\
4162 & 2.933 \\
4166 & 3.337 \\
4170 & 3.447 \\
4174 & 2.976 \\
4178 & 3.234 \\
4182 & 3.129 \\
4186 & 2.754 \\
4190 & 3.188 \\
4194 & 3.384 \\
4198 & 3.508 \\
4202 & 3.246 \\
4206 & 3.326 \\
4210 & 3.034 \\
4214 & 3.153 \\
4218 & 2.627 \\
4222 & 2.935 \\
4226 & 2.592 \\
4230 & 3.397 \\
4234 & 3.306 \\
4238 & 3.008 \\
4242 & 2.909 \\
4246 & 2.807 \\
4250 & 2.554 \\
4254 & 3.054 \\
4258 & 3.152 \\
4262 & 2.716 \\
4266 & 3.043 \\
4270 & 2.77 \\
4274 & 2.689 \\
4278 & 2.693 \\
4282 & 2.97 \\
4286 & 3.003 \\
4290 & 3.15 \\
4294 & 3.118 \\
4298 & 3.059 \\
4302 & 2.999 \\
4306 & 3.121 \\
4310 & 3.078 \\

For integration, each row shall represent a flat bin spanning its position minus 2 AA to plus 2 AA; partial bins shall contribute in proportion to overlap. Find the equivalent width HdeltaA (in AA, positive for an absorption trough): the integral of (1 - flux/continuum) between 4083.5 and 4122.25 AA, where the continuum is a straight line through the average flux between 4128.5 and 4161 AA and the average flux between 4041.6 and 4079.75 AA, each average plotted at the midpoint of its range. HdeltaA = 2.8 AA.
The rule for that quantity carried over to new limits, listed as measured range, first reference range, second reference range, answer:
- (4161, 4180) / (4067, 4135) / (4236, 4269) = -1.4 AA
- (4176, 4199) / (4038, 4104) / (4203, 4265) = -1.1 AA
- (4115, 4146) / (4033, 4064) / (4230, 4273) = 1.1 AA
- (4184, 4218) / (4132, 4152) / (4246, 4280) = -3.1 AA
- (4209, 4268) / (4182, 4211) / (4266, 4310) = 2.8 AA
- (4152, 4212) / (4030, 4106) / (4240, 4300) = -3.5 AA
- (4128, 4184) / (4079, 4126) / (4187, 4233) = -1.6 AA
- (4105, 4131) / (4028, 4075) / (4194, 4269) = 1.7 AA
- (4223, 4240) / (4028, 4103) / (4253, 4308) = -0.3 AA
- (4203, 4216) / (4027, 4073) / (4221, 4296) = -0.7 AA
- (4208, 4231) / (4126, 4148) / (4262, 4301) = 0.3 AA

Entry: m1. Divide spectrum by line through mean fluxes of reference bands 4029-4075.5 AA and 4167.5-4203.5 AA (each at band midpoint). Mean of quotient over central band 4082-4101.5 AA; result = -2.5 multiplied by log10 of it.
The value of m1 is 0.15 mag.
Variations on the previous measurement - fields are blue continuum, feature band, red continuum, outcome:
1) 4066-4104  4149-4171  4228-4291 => -0.06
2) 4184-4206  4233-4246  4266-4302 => 0.02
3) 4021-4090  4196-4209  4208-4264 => -0.12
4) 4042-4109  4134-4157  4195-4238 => 0.04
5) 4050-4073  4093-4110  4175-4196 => 0.15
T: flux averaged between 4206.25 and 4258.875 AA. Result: 2.97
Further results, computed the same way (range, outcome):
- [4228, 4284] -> 2.93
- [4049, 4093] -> 3.21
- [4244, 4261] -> 2.88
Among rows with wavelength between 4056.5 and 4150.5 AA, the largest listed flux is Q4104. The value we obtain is 4.372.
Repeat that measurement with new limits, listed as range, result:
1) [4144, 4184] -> 3.447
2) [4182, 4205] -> 3.508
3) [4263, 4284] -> 3.043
